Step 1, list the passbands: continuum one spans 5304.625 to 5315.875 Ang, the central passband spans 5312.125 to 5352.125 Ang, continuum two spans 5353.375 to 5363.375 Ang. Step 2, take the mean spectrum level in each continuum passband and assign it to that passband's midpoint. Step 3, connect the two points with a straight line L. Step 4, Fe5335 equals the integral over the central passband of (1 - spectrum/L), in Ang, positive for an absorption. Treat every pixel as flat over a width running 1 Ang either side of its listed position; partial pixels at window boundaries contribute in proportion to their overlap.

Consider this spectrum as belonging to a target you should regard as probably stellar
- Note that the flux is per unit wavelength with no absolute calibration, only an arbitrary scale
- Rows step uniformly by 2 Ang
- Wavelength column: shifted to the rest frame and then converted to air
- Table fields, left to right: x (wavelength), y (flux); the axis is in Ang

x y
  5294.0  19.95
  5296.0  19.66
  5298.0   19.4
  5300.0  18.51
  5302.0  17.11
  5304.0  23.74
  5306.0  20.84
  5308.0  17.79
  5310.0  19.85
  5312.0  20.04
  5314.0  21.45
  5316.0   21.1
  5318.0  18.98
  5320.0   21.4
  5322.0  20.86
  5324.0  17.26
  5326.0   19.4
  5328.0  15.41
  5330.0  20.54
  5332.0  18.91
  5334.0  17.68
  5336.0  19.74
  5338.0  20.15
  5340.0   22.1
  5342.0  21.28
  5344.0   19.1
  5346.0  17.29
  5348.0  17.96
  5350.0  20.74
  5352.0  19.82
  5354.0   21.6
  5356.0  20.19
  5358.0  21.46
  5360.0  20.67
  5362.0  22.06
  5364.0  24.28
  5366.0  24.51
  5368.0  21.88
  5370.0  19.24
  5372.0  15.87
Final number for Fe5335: 2.2 Ang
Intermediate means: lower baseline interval 20.2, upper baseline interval 21.3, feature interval 19.6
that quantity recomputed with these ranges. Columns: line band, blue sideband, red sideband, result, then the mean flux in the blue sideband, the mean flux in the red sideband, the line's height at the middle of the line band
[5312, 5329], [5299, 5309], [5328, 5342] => 0.1 Ang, 19.6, 19.6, 19.6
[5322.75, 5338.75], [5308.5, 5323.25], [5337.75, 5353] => 1.1 Ang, 20.4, 19.8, 20.1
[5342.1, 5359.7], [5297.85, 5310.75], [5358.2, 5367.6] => 1.7 Ang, 19.6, 22.7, 22.1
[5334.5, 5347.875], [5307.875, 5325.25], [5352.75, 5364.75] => 0.8 Ang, 20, 21.6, 20.9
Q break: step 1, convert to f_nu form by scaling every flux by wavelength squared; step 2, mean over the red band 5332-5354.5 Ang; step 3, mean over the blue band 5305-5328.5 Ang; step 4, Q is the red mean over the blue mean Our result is 1.01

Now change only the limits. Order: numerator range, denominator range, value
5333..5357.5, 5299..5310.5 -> 1.03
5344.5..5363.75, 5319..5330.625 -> 1.08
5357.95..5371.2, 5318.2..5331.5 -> 1.17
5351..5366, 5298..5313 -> 1.12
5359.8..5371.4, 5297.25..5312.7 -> 1.14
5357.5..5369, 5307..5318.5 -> 1.15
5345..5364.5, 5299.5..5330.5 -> 1.06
